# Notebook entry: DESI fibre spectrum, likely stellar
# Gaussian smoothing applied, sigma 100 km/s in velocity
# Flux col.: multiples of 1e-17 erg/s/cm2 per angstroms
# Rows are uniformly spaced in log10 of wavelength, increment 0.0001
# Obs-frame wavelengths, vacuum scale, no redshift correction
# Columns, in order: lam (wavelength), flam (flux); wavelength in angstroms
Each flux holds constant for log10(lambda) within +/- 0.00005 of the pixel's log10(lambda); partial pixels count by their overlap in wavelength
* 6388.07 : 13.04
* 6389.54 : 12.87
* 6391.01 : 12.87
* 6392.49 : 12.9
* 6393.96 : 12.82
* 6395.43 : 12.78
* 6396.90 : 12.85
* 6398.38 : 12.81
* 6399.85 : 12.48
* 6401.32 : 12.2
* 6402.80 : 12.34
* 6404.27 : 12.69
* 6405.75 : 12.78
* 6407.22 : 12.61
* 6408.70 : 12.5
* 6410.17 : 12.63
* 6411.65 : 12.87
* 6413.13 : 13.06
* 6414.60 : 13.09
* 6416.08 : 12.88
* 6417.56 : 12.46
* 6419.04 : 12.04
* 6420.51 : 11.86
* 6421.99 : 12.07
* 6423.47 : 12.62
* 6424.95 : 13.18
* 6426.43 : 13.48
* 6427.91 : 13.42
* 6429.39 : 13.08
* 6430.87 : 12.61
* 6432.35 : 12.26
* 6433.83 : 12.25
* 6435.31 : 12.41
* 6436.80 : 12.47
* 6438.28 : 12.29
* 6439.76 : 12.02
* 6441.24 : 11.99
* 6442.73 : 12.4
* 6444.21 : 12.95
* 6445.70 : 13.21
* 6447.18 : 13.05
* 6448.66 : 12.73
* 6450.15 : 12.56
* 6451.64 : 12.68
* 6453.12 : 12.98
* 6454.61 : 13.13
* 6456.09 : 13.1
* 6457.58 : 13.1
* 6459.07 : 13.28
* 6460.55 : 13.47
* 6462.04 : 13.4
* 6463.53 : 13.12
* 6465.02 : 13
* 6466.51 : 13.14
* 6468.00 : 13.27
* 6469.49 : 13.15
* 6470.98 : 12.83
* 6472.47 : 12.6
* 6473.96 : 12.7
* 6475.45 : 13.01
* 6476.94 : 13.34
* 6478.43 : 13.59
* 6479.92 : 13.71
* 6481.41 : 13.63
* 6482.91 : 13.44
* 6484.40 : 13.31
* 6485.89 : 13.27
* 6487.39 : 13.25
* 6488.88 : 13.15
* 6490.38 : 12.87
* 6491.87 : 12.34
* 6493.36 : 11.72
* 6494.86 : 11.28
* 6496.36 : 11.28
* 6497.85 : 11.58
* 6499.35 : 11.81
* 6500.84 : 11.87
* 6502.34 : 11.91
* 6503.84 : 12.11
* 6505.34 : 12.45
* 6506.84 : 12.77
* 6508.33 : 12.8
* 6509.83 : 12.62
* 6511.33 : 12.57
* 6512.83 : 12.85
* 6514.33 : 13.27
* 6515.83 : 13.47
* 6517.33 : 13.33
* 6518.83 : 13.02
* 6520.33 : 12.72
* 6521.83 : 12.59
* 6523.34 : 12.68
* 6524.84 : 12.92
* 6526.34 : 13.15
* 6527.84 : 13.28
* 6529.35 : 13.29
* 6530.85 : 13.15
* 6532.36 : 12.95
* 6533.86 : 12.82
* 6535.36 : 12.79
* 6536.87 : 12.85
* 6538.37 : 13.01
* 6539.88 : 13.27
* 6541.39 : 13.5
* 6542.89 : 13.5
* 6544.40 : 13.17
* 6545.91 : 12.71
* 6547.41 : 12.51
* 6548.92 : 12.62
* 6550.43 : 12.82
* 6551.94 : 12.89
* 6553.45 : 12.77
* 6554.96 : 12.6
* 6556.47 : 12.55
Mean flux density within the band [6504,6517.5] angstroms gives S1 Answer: 12.9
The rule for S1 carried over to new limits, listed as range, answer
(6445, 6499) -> 12.9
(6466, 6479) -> 13.1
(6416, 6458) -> 12.7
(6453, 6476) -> 13.1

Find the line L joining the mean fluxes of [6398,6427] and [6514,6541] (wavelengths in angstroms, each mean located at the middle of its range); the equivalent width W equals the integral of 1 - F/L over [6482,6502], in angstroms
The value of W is 0.8 angstroms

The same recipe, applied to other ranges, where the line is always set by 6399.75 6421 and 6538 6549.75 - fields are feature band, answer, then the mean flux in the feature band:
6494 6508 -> 1.0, 11.9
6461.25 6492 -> -0.9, 13.2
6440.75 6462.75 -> -0.4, 12.9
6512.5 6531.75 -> -0.2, 13.1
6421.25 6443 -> 0.1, 12.6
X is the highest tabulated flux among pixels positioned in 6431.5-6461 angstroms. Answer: 13.47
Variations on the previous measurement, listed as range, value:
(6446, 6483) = 13.71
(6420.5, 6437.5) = 13.48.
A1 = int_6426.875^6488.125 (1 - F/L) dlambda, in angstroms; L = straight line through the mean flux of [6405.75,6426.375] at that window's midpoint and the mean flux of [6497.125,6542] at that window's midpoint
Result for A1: -1.3 angstroms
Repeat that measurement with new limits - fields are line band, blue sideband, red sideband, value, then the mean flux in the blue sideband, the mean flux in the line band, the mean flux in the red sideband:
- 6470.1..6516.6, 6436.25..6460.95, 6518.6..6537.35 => 0.65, 12.8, 12.7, 12.9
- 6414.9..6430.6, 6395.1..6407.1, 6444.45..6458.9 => 0.05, 12.6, 12.7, 13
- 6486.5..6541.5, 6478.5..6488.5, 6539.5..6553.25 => 2.22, 13.4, 12.7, 13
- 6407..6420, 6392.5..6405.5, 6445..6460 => 0.07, 12.6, 12.7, 13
